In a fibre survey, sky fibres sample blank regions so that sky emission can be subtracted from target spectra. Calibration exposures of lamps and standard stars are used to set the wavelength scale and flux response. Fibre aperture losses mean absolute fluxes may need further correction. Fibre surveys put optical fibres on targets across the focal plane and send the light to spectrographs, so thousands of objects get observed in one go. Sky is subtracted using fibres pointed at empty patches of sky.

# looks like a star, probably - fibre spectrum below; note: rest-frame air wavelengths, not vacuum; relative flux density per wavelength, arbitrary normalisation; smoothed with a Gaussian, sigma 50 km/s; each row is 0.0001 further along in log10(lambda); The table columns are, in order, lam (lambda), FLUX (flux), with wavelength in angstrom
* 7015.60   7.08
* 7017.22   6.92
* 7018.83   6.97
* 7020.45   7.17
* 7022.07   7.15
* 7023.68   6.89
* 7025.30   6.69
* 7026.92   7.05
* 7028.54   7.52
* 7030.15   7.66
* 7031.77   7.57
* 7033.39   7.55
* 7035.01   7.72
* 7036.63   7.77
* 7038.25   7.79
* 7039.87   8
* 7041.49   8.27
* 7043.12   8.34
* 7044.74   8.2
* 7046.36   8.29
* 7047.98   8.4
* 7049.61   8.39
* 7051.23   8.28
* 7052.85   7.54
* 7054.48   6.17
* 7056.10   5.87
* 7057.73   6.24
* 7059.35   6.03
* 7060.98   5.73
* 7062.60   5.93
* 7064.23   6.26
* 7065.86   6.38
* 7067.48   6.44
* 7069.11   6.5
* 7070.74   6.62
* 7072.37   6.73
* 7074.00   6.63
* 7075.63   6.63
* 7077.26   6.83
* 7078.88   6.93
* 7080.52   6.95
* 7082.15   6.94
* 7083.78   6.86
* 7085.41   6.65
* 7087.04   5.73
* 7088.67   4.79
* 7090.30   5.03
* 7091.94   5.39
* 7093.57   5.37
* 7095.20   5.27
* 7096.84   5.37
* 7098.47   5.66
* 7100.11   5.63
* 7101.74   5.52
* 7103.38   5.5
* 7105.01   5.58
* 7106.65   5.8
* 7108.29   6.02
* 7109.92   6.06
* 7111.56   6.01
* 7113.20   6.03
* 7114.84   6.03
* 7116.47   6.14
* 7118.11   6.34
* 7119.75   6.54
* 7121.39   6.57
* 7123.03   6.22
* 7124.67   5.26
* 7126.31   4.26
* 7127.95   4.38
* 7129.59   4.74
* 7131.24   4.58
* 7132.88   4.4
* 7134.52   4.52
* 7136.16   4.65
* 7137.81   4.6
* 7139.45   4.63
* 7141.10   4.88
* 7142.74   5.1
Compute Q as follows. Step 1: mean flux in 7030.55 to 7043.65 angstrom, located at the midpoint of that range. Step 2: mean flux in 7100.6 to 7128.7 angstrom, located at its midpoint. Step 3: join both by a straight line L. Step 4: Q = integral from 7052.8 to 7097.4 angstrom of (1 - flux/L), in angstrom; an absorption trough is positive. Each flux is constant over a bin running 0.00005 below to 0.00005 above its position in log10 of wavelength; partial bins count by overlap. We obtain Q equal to 4.2 angstrom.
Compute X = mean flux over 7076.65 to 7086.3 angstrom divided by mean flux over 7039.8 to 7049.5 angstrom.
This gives 0.83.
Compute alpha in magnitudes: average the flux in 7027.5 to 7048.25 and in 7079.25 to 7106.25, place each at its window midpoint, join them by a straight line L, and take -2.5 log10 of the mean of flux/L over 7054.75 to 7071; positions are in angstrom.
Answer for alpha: 0.12 mag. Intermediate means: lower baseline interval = 7.91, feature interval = 6.19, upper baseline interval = 5.78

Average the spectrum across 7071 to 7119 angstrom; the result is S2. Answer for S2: 6.02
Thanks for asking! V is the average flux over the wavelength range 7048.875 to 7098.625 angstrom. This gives 6.33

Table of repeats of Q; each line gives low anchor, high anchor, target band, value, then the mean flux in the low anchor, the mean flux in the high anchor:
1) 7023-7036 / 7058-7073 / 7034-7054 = -3.3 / 7.34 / 6.28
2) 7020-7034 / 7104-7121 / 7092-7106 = 1.7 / 7.25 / 6.06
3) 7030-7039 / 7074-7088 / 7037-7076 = 0.7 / 7.68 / 6.67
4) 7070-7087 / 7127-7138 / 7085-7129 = -1.0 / 6.73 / 4.54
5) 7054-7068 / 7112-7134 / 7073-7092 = -1.3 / 6.11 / 5.49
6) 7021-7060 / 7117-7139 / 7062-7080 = 0.3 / 7.48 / 5.16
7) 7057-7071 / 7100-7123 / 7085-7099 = 1.5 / 6.22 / 6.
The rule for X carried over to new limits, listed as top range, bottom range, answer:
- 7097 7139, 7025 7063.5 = 0.74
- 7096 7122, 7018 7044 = 0.79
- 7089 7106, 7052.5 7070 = 0.87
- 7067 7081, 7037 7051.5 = 0.82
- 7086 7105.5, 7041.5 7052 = 0.65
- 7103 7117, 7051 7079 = 0.91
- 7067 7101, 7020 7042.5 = 0.82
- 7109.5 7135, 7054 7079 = 0.87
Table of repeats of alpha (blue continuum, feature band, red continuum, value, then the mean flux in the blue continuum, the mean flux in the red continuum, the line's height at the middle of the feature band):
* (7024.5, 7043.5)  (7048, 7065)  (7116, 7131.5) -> 0.06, 7.64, 5.52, 7.11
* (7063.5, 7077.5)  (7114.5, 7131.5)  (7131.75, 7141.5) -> -0.11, 6.55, 4.6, 5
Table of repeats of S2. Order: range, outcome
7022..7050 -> 7.74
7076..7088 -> 6.68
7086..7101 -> 5.38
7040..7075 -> 7.03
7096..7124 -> 5.94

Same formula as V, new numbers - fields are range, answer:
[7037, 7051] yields 8.2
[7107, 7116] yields 6.03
